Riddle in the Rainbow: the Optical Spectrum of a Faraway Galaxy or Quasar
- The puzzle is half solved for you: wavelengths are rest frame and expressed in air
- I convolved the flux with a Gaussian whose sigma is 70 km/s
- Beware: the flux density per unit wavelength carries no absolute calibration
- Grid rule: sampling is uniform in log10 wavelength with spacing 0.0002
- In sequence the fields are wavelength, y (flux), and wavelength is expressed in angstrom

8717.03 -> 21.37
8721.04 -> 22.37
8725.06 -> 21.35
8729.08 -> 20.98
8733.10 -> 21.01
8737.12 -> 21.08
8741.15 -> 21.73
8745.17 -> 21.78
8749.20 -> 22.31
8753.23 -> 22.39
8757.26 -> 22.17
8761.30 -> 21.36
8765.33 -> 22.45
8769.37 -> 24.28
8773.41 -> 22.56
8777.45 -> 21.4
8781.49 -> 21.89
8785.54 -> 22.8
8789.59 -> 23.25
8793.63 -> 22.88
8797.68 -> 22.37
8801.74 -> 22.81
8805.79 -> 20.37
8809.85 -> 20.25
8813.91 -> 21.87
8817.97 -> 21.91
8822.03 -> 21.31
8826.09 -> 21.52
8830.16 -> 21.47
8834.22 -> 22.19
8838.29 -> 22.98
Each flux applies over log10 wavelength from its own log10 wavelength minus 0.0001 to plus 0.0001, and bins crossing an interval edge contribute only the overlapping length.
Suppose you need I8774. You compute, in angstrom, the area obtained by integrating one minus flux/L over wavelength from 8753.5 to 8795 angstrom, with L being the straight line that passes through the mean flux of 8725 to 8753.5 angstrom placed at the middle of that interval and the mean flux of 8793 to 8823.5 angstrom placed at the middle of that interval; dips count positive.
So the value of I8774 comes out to -1.7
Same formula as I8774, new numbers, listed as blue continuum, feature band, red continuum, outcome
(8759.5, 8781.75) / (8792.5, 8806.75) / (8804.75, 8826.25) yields -0.4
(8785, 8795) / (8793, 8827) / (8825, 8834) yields 1.0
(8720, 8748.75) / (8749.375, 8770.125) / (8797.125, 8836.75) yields -0.9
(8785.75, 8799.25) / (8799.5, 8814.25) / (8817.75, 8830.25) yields 0.6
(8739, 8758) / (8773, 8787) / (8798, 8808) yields -0.2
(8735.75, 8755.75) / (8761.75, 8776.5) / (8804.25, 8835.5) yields -0.7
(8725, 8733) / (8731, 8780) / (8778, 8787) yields -1.0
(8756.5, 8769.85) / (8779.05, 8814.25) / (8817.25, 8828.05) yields -0.2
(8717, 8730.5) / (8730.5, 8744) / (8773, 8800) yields 0.3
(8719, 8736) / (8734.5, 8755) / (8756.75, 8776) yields 0.1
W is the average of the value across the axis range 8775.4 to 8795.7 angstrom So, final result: 22.5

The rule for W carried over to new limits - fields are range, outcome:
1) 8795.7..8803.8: 22.6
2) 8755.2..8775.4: 22.6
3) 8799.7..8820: 21.4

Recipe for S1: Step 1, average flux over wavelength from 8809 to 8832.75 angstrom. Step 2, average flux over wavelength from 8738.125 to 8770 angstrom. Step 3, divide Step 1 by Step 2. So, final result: 1.0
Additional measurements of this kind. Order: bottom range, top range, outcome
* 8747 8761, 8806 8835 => 0.97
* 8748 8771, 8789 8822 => 0.97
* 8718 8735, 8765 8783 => 1.05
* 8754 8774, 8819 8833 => 0.95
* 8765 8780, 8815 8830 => 0.95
